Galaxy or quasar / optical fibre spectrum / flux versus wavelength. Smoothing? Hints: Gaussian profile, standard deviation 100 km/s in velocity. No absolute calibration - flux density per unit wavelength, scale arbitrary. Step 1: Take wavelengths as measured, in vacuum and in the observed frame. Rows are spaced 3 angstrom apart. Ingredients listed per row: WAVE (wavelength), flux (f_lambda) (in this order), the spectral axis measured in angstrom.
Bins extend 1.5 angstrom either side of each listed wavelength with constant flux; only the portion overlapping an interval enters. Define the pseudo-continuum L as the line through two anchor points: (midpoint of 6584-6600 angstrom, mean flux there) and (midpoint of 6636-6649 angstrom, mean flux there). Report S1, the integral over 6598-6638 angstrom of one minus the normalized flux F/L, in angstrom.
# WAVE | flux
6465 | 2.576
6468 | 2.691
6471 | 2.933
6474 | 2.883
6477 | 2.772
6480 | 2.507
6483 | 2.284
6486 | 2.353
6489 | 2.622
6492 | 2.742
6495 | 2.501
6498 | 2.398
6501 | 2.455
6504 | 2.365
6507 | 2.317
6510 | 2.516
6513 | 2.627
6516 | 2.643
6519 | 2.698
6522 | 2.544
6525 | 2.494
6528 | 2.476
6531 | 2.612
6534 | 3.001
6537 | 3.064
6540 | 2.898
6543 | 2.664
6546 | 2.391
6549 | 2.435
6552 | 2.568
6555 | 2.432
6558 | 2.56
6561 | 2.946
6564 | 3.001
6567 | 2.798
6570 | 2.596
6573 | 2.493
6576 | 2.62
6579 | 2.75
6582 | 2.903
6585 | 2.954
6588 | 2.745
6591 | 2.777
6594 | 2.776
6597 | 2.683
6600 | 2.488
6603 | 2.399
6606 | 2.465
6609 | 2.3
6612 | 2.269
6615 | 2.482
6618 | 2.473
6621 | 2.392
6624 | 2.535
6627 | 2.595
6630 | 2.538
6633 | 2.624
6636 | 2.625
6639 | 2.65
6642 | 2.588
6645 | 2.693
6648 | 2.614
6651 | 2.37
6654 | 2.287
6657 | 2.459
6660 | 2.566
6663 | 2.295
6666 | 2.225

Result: 3.1 angstrom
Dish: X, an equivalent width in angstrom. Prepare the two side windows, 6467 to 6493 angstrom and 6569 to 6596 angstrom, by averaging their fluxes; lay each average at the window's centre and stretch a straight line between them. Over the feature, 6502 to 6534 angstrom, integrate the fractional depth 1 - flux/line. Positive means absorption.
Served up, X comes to 1.5 angstrom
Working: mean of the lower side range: 2.64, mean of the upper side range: 2.74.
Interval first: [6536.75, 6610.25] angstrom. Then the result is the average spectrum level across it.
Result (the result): 2.66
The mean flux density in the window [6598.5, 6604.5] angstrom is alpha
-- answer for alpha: 2.44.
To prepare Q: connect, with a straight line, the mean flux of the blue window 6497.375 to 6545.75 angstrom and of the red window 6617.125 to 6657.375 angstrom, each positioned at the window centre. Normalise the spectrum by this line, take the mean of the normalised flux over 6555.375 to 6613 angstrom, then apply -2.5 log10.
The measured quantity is -0.04 mag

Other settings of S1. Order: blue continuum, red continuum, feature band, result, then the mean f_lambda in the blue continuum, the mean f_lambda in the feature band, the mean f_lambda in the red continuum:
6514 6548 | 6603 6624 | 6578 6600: -2.57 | 2.68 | 2.78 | 2.41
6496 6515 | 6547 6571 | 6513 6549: -1.63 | 2.45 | 2.67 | 2.66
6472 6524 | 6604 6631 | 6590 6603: -0.95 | 2.55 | 2.64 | 2.45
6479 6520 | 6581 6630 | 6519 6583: -3.58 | 2.5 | 2.68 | 2.57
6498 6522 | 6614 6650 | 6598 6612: 0.80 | 2.51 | 2.41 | 2.57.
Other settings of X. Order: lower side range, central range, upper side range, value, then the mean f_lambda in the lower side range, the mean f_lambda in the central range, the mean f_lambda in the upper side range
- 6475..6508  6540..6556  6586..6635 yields -0.1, 2.49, 2.54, 2.54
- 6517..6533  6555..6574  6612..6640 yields -1.1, 2.58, 2.71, 2.53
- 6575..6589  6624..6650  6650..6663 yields -1.0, 2.8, 2.61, 2.41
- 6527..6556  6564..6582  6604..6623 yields -1.1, 2.66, 2.7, 2.4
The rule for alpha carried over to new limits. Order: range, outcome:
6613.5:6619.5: 2.48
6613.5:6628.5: 2.5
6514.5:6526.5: 2.59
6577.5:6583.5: 2.83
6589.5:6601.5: 2.68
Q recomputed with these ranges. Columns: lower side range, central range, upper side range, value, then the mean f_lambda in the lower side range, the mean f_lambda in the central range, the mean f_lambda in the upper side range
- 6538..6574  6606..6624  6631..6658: 0.08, 2.66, 2.4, 2.55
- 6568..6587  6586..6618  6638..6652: 0.06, 2.72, 2.54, 2.59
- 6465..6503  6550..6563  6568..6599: 0.02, 2.59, 2.63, 2.73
